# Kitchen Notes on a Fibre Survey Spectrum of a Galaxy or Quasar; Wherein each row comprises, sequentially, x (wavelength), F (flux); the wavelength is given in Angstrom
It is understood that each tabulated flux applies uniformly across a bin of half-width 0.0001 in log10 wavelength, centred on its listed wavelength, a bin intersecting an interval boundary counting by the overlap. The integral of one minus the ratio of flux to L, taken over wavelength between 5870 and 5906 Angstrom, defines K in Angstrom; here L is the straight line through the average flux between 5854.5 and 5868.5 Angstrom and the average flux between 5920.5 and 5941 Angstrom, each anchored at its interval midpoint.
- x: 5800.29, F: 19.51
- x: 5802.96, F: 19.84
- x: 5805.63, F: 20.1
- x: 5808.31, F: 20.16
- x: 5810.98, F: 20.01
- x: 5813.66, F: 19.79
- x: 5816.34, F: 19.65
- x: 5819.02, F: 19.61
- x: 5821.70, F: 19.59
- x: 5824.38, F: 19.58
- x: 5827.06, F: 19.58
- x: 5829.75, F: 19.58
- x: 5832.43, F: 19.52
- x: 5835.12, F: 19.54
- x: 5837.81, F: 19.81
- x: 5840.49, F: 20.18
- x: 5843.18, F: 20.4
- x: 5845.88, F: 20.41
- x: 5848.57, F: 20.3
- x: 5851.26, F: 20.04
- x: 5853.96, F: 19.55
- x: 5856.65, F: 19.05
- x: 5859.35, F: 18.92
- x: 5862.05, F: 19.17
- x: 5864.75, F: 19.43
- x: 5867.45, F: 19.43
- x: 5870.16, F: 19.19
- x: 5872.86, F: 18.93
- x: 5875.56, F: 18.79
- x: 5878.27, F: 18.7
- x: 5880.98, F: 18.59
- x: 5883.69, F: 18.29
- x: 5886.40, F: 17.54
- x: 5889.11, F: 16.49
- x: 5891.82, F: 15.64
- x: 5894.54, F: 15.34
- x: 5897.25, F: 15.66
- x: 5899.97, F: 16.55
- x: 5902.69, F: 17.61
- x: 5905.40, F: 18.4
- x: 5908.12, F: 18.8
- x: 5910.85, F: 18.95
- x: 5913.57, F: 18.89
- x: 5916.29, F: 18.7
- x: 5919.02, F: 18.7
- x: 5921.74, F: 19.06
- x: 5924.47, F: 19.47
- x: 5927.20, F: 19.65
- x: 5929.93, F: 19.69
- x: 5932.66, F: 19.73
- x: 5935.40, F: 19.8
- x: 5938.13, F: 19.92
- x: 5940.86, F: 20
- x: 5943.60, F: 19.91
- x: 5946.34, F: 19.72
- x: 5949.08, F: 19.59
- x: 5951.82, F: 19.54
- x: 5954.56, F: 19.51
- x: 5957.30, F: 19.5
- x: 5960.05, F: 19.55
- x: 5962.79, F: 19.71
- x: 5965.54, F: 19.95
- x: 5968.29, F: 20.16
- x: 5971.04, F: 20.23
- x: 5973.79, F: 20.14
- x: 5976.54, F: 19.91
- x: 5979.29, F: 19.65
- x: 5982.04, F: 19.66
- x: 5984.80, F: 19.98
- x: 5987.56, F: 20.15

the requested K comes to 3.5 Angstrom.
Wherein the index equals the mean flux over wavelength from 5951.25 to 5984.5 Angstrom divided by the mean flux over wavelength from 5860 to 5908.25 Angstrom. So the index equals 1.1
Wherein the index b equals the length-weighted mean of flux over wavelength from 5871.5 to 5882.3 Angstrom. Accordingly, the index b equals 18.8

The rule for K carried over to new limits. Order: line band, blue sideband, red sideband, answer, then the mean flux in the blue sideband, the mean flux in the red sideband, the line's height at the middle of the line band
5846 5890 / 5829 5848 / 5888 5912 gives -1.0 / 19.9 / 17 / 18.6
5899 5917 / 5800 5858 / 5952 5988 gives 1.4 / 19.8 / 19.8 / 19.8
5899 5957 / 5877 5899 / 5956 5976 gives -2.2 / 17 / 19.9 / 18.5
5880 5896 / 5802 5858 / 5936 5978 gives 2.3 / 19.8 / 19.8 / 19.8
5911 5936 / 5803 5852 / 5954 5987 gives 0.7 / 19.9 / 19.8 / 19.9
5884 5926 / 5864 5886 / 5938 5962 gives 3.2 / 18.8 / 19.7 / 19.2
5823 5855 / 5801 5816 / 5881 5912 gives -1.5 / 19.9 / 17.3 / 19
